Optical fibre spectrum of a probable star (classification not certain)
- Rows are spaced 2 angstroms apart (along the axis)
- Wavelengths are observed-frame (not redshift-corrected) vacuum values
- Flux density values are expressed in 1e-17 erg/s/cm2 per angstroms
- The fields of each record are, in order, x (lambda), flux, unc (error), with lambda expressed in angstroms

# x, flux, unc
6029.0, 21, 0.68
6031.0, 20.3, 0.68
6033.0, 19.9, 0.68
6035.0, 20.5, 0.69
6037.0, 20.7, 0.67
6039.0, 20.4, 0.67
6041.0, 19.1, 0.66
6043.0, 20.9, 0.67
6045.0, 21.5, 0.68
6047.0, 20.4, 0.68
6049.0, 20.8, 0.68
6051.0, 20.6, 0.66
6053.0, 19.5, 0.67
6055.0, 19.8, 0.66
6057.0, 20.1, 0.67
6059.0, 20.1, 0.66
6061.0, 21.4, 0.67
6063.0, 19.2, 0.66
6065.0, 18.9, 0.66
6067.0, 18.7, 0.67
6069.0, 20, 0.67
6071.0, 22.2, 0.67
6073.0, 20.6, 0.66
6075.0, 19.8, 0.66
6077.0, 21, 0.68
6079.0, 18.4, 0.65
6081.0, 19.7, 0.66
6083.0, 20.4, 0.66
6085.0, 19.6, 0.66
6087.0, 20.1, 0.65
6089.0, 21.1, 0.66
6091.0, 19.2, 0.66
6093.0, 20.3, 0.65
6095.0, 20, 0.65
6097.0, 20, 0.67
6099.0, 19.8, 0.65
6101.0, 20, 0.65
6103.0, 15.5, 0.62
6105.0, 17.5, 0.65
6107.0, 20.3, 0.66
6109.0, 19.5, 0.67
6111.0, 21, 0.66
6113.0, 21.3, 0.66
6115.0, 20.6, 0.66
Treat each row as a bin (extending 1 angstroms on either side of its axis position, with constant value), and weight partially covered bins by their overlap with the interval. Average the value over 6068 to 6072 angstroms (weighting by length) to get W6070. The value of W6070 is 21.1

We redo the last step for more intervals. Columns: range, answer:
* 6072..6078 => 20.5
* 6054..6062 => 20.4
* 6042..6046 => 21.2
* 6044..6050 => 20.9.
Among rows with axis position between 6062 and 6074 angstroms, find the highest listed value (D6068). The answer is 22.2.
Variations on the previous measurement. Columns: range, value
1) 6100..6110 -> 20.3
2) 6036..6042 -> 20.7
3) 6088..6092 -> 21.1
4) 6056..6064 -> 21.4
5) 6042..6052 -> 21.5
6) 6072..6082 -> 21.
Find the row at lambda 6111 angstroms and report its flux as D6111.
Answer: 21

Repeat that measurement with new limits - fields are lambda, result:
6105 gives 17.5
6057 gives 20.1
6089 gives 21.1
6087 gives 20.1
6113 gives 21.3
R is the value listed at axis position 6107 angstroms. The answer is 20.3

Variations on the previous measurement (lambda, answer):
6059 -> 20.1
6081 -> 19.7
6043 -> 20.9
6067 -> 18.7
